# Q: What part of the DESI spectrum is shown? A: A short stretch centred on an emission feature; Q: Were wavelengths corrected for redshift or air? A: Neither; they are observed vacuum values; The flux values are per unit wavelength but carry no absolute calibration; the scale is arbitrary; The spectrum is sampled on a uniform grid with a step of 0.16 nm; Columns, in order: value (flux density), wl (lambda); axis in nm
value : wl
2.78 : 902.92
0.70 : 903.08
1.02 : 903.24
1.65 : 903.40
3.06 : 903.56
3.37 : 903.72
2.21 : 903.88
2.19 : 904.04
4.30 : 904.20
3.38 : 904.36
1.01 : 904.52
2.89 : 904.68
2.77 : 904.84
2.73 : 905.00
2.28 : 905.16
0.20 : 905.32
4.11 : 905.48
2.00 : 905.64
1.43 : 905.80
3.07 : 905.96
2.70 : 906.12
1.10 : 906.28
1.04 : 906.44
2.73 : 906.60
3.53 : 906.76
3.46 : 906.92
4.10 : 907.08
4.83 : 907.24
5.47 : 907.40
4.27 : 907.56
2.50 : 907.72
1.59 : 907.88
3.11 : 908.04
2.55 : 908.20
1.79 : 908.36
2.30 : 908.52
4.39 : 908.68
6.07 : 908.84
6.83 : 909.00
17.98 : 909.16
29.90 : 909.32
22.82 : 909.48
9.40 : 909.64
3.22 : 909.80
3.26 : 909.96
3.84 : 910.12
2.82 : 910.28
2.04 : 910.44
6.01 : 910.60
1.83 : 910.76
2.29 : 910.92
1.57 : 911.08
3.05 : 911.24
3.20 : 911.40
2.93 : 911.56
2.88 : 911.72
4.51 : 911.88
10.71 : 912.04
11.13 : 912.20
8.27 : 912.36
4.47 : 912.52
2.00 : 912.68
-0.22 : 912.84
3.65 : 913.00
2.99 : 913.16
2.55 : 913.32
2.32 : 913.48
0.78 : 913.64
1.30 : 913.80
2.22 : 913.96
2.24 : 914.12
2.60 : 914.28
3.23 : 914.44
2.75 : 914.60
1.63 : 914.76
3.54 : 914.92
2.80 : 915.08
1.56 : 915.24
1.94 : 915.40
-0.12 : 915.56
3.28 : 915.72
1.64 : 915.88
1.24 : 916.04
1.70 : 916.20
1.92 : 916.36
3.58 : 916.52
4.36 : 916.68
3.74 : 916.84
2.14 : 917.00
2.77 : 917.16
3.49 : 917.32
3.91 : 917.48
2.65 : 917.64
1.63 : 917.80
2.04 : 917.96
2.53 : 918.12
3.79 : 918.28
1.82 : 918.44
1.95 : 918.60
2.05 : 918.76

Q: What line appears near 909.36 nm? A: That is H-alpha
